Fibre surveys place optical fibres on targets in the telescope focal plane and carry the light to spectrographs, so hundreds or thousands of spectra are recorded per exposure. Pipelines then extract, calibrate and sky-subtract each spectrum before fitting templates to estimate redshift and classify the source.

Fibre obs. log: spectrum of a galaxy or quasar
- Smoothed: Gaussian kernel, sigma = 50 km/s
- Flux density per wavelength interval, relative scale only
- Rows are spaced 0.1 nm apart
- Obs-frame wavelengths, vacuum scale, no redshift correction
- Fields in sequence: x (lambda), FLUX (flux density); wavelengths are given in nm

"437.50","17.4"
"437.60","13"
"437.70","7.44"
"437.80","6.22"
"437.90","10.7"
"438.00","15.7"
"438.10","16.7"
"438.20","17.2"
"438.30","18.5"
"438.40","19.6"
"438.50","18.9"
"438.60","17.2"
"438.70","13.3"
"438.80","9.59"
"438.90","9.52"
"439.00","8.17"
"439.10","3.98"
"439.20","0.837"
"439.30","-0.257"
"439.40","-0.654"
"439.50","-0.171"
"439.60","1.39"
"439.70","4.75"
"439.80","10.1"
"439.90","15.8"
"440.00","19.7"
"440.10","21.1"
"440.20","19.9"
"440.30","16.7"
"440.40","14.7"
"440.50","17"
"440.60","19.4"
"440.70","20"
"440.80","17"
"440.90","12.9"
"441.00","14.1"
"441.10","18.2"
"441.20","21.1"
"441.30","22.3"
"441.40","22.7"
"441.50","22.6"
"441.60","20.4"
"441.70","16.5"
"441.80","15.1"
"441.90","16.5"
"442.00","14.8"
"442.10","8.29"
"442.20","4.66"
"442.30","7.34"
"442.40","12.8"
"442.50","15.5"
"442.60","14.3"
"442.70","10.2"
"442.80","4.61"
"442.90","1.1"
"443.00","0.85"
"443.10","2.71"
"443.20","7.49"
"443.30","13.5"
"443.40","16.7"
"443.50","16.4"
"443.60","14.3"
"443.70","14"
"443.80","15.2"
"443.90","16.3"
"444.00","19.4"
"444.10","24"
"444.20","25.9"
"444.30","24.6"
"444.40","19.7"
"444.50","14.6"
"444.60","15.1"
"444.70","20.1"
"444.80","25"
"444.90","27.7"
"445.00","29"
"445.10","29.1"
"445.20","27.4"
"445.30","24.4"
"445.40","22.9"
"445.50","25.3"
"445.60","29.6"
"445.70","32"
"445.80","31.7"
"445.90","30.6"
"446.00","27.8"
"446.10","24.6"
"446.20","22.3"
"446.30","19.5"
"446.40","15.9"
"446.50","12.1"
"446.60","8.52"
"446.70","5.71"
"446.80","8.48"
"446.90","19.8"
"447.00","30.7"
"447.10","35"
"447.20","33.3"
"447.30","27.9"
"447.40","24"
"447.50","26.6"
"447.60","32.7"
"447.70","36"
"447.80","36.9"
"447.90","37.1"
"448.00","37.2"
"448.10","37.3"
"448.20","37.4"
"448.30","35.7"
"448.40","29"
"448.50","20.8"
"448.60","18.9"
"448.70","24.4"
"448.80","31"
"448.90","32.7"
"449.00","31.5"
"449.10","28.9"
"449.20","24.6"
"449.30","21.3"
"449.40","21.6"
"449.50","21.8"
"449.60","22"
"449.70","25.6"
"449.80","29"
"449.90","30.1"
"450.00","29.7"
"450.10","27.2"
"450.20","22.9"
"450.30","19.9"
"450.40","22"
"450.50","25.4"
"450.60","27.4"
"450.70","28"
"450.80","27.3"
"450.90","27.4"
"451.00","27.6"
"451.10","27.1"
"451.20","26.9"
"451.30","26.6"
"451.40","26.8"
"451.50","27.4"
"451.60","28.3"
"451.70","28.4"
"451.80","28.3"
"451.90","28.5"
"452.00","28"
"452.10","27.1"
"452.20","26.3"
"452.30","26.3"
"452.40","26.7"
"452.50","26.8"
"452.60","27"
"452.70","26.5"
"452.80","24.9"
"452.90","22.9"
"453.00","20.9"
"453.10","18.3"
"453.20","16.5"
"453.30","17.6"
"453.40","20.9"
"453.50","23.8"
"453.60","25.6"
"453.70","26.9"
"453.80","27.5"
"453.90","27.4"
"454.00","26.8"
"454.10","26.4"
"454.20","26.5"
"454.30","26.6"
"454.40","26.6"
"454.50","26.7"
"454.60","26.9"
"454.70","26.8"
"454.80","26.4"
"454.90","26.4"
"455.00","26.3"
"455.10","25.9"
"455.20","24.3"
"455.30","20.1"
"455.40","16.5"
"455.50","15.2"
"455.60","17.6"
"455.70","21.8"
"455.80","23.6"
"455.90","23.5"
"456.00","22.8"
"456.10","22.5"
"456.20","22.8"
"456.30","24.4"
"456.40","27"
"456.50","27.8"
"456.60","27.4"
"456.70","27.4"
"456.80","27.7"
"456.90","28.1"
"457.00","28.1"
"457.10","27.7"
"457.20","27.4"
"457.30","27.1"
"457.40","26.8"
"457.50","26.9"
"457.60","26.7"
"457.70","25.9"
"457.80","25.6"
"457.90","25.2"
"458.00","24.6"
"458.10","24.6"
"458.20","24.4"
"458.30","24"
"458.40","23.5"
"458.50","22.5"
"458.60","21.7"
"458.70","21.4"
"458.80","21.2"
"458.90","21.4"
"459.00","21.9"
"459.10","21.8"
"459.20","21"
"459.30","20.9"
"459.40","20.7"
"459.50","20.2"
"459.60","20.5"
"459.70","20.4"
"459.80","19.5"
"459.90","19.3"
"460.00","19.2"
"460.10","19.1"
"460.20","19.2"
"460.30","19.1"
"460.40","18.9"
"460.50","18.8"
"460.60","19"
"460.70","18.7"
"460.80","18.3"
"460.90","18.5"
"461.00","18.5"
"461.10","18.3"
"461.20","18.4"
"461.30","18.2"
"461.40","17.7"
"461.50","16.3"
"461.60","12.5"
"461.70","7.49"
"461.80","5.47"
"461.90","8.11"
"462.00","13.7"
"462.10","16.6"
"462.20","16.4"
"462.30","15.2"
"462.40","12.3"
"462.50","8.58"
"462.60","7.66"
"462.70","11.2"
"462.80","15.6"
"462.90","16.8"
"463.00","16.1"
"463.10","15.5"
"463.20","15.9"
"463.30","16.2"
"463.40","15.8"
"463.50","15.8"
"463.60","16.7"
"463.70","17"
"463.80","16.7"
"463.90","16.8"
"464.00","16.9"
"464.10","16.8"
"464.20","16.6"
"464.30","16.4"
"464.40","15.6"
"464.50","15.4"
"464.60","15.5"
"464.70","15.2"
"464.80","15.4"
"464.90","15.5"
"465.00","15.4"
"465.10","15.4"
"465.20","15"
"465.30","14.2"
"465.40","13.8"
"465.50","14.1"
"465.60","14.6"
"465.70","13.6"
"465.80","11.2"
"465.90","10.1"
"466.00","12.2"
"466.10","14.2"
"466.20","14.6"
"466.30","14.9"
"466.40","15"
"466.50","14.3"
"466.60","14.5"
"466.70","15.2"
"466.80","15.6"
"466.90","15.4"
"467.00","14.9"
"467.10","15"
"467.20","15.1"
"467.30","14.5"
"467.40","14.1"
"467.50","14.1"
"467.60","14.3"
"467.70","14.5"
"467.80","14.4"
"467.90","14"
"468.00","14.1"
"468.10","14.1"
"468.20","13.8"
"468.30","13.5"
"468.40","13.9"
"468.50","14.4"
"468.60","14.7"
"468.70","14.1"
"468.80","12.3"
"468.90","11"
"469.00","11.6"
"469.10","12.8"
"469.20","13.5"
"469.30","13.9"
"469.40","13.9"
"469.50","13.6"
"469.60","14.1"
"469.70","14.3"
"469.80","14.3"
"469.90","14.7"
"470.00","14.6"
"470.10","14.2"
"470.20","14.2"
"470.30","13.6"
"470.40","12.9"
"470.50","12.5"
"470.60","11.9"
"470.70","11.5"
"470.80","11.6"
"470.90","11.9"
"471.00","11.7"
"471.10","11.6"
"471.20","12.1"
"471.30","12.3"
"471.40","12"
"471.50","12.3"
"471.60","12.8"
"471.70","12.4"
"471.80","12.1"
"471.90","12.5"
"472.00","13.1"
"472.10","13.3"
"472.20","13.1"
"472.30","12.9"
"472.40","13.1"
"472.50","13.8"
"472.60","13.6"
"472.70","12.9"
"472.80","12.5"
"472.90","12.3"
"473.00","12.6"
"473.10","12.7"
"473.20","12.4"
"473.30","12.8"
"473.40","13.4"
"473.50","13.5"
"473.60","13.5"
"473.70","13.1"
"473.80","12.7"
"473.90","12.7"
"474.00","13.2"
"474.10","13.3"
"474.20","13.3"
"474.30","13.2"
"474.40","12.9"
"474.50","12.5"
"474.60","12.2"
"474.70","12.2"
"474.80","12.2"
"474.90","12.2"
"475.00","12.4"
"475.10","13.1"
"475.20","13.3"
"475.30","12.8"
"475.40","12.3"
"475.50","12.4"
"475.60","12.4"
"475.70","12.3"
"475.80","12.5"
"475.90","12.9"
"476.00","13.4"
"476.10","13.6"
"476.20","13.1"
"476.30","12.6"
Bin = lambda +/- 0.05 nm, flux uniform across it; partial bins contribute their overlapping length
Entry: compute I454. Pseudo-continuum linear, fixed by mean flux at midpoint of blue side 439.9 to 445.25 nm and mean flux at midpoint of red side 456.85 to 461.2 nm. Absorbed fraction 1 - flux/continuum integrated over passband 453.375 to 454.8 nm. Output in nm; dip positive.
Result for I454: -0.39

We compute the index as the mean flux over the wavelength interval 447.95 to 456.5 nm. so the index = 25.7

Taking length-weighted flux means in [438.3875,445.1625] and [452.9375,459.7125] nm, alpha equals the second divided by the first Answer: 1.65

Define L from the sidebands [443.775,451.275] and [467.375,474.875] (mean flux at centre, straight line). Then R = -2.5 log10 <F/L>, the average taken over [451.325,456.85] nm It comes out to -0.13 mag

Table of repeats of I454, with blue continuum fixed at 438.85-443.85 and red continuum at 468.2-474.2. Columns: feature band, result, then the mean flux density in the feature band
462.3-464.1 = -0.28 nm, 14.9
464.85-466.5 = -0.14 nm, 14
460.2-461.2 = -0.46 nm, 18.7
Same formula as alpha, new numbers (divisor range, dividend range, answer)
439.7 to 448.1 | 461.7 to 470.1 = 0.73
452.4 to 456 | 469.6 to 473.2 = 0.54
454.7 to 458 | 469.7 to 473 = 0.52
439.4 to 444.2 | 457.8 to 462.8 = 1.31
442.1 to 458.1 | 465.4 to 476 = 0.56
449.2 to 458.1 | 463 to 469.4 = 0.58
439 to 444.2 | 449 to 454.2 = 1.97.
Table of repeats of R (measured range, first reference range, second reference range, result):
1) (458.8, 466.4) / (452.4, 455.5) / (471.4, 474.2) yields 0.19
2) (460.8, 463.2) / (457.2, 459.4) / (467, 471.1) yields 0.38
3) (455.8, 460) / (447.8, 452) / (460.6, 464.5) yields -0.21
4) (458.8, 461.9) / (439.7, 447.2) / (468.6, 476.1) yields -0.21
